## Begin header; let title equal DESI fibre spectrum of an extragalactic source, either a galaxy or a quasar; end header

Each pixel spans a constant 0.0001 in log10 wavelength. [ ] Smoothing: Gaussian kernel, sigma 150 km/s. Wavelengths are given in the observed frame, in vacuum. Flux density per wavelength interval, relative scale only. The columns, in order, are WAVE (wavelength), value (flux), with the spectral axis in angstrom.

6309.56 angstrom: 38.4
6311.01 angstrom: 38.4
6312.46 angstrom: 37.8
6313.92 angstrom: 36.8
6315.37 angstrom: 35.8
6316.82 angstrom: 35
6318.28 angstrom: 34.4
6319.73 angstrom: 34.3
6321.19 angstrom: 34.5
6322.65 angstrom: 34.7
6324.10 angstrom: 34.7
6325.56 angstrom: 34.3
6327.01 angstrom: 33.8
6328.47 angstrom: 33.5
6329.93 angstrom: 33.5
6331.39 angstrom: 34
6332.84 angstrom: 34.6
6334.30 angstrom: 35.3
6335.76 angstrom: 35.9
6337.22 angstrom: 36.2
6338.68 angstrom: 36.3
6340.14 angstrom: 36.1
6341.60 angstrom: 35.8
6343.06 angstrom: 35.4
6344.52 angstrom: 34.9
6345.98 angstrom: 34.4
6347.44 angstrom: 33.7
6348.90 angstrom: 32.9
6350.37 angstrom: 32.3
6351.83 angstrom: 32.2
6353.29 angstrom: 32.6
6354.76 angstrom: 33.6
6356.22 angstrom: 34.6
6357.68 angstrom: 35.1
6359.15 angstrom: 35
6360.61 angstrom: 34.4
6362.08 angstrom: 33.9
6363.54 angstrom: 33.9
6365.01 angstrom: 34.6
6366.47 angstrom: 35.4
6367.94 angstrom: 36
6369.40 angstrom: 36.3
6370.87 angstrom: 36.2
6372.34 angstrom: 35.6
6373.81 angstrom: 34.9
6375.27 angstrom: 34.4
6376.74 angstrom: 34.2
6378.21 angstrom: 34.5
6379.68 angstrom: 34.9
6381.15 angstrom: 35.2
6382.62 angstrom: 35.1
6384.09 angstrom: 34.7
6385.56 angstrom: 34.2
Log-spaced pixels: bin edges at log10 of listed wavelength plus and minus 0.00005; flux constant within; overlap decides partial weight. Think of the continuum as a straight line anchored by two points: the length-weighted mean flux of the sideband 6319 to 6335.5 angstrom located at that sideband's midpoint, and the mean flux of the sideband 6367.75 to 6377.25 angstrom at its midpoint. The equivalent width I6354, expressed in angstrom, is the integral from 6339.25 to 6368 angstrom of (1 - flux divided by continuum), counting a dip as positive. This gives 0.52 angstrom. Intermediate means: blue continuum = 34.3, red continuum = 35.4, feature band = 34.3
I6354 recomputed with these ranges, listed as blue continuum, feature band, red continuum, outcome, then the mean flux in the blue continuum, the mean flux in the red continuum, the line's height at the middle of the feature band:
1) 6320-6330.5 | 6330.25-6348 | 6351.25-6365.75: -0.6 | 34.1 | 34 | 34.1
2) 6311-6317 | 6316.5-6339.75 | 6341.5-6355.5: 0.5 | 36.8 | 33.7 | 35.5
